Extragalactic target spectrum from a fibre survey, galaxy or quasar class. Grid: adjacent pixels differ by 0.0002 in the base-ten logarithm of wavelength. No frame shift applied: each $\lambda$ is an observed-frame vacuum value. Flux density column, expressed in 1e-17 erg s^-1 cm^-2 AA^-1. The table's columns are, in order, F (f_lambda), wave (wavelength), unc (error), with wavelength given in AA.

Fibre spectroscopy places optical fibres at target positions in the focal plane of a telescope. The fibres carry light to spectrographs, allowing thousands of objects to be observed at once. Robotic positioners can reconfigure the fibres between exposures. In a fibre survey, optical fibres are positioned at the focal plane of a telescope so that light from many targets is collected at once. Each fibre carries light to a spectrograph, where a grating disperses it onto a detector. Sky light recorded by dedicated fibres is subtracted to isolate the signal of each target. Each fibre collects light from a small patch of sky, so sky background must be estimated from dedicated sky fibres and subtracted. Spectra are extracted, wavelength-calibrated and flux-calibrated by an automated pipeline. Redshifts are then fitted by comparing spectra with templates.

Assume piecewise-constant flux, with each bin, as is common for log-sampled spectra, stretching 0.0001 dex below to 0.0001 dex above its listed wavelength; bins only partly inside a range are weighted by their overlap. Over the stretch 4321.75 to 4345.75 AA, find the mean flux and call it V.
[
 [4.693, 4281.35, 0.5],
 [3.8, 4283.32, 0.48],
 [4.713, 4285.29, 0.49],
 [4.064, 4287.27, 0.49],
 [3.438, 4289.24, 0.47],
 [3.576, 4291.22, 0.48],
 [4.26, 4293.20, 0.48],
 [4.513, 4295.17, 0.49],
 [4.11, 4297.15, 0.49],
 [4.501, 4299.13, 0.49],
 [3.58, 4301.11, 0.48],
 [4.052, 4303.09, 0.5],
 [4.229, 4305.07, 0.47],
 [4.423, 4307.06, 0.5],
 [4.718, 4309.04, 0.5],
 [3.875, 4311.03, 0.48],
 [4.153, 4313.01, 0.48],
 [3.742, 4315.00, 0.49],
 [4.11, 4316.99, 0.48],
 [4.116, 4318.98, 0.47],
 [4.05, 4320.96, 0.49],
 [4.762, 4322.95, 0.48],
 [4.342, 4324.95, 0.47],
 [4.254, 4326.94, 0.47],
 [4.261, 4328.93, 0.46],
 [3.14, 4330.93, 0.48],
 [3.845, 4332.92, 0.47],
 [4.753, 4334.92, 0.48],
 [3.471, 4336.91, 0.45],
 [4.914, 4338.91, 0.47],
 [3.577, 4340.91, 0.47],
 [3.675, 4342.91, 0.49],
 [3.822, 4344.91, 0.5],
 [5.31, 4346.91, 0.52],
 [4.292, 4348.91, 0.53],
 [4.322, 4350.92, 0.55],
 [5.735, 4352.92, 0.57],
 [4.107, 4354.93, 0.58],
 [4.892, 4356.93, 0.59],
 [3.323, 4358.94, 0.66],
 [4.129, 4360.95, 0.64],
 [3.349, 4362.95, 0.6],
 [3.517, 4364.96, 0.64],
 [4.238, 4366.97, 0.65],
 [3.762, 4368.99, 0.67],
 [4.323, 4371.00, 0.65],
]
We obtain 4.07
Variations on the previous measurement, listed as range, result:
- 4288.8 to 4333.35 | 4.1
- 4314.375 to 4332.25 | 4.09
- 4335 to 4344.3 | 3.99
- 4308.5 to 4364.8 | 4.17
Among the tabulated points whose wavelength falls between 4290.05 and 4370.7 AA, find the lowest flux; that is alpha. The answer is 3.14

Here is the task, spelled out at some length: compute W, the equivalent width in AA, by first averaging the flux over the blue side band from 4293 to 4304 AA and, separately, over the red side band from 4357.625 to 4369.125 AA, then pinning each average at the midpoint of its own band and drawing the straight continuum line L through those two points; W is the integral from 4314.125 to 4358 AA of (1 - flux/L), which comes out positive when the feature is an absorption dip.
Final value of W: -3.7 AA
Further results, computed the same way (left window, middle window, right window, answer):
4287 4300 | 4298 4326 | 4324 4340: -0.68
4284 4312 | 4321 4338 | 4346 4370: 0.37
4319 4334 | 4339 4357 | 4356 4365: -2.12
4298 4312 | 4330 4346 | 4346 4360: 1.93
